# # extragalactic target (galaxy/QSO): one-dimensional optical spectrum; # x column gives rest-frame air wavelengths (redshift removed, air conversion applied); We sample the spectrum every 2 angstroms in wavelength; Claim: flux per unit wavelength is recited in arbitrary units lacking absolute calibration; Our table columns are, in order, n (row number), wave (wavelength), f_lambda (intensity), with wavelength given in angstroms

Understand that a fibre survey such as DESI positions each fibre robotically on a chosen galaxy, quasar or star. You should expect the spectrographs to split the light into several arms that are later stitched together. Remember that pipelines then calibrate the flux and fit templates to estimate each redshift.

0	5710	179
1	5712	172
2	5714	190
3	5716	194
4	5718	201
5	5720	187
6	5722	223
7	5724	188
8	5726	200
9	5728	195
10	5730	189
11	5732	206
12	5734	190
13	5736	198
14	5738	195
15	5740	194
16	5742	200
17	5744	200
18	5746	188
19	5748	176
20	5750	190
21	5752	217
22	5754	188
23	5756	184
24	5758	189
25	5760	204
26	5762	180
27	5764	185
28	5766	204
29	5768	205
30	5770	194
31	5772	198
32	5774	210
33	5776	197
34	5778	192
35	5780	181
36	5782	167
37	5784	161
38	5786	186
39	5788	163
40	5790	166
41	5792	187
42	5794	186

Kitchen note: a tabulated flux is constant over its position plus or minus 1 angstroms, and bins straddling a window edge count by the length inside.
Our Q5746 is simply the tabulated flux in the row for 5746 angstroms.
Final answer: 188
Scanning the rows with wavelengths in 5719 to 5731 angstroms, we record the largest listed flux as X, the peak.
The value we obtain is 223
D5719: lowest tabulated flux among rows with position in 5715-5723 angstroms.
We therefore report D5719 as 187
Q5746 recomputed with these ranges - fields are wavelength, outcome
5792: 187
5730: 189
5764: 185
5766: 204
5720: 187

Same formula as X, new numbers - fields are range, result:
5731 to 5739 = 206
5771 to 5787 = 210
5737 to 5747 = 200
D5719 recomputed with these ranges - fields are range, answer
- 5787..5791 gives 163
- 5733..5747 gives 188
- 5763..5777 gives 185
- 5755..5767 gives 180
